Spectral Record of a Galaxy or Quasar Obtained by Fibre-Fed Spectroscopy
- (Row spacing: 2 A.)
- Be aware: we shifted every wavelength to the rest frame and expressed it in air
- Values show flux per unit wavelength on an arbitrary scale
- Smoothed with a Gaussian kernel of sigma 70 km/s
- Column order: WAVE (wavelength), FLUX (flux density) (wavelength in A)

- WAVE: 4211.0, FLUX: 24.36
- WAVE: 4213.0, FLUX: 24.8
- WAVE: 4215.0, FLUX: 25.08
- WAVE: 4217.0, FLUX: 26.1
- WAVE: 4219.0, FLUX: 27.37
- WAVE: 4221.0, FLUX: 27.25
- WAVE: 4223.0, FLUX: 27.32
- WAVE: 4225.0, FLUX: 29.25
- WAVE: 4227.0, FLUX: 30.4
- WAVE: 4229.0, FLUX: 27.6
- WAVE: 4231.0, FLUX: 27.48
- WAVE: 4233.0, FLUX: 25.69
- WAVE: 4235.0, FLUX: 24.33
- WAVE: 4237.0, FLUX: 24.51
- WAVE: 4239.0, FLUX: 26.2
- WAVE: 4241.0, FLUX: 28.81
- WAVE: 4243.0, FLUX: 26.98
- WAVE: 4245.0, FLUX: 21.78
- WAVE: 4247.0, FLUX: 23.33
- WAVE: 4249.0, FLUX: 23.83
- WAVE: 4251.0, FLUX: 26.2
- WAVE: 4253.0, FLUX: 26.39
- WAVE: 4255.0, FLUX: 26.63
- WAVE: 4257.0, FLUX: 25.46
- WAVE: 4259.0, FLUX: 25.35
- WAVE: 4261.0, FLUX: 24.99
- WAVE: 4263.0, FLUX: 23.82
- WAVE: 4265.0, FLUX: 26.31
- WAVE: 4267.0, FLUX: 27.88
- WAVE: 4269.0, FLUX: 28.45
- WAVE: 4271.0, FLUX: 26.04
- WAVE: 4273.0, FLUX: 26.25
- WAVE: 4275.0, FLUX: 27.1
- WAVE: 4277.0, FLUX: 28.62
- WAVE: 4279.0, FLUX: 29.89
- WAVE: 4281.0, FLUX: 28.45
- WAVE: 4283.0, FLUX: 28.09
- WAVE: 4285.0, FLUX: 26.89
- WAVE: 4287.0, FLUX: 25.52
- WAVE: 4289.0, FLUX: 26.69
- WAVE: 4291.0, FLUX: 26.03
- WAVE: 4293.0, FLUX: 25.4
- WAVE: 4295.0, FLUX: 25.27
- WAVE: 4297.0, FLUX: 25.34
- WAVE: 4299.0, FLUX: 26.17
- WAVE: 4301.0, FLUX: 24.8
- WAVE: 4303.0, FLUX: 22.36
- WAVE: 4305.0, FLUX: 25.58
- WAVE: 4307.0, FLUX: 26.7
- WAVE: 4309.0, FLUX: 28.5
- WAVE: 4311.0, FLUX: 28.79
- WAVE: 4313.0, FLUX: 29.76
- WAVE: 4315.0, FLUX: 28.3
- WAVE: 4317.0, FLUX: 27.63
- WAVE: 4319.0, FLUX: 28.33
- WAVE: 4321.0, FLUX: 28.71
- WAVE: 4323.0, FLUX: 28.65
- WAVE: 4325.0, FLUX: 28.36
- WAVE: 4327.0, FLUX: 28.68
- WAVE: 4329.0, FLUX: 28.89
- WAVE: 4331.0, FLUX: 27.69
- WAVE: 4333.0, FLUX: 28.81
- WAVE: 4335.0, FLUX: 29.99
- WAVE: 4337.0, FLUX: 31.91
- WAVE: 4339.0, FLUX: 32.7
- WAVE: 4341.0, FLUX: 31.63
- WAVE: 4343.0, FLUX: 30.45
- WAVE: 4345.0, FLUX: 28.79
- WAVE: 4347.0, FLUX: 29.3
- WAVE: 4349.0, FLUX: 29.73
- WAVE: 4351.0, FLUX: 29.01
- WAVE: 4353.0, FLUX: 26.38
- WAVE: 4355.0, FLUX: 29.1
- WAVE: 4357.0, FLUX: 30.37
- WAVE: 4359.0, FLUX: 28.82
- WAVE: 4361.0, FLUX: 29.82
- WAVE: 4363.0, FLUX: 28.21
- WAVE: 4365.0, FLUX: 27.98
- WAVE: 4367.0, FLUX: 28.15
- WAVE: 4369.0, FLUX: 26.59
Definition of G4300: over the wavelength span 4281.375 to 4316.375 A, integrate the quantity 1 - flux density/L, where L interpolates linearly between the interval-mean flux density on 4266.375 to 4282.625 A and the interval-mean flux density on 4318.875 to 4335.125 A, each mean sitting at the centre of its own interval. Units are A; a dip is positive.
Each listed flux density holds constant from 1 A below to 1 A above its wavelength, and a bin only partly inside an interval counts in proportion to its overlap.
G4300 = 2.08 A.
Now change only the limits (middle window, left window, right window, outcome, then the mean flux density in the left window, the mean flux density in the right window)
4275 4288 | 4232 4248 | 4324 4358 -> -0.4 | 25.2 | 29.5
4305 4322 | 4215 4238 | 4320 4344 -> 0.6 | 26.9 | 29.7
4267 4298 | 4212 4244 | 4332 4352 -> 1.6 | 26.8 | 30.2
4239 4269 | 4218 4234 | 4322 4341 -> 2.8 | 27.8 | 29.6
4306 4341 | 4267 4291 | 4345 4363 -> -0.8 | 27.4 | 29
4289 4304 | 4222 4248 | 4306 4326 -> 1.5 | 26.4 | 28.4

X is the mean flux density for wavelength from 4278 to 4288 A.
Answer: 27.8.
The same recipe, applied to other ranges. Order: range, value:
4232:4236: 25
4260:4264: 24.4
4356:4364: 29.3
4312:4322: 28.5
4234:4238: 24.4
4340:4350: 30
